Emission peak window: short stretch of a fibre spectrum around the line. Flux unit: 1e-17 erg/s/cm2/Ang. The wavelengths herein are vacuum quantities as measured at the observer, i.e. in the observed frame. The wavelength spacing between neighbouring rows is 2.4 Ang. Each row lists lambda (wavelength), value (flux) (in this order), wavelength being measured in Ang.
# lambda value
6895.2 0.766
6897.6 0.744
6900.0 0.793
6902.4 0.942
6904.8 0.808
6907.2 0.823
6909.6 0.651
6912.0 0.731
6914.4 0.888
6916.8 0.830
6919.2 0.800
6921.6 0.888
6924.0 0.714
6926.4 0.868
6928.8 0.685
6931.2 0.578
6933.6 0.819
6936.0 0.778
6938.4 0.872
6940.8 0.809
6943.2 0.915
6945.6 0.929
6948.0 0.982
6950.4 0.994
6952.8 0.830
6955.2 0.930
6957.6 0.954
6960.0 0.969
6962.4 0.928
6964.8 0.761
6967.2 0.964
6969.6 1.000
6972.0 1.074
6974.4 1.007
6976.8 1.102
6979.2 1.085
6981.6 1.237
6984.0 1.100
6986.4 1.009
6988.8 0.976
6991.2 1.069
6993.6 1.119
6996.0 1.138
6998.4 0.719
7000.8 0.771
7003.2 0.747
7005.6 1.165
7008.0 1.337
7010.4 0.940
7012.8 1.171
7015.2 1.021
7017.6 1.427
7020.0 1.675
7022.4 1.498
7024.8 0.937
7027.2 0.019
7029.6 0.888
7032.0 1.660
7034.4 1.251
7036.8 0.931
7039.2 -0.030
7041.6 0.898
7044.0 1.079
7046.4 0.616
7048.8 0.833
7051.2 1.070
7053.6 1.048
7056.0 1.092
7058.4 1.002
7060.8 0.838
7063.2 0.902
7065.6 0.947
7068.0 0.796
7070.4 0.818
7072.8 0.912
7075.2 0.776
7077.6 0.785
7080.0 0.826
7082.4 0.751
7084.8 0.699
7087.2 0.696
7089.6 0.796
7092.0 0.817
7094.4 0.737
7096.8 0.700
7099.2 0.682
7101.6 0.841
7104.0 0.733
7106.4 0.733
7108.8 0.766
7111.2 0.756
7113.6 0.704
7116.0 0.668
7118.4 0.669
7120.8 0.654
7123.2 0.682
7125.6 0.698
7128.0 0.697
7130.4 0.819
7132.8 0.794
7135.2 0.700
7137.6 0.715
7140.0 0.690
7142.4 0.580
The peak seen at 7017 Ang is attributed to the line C IV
